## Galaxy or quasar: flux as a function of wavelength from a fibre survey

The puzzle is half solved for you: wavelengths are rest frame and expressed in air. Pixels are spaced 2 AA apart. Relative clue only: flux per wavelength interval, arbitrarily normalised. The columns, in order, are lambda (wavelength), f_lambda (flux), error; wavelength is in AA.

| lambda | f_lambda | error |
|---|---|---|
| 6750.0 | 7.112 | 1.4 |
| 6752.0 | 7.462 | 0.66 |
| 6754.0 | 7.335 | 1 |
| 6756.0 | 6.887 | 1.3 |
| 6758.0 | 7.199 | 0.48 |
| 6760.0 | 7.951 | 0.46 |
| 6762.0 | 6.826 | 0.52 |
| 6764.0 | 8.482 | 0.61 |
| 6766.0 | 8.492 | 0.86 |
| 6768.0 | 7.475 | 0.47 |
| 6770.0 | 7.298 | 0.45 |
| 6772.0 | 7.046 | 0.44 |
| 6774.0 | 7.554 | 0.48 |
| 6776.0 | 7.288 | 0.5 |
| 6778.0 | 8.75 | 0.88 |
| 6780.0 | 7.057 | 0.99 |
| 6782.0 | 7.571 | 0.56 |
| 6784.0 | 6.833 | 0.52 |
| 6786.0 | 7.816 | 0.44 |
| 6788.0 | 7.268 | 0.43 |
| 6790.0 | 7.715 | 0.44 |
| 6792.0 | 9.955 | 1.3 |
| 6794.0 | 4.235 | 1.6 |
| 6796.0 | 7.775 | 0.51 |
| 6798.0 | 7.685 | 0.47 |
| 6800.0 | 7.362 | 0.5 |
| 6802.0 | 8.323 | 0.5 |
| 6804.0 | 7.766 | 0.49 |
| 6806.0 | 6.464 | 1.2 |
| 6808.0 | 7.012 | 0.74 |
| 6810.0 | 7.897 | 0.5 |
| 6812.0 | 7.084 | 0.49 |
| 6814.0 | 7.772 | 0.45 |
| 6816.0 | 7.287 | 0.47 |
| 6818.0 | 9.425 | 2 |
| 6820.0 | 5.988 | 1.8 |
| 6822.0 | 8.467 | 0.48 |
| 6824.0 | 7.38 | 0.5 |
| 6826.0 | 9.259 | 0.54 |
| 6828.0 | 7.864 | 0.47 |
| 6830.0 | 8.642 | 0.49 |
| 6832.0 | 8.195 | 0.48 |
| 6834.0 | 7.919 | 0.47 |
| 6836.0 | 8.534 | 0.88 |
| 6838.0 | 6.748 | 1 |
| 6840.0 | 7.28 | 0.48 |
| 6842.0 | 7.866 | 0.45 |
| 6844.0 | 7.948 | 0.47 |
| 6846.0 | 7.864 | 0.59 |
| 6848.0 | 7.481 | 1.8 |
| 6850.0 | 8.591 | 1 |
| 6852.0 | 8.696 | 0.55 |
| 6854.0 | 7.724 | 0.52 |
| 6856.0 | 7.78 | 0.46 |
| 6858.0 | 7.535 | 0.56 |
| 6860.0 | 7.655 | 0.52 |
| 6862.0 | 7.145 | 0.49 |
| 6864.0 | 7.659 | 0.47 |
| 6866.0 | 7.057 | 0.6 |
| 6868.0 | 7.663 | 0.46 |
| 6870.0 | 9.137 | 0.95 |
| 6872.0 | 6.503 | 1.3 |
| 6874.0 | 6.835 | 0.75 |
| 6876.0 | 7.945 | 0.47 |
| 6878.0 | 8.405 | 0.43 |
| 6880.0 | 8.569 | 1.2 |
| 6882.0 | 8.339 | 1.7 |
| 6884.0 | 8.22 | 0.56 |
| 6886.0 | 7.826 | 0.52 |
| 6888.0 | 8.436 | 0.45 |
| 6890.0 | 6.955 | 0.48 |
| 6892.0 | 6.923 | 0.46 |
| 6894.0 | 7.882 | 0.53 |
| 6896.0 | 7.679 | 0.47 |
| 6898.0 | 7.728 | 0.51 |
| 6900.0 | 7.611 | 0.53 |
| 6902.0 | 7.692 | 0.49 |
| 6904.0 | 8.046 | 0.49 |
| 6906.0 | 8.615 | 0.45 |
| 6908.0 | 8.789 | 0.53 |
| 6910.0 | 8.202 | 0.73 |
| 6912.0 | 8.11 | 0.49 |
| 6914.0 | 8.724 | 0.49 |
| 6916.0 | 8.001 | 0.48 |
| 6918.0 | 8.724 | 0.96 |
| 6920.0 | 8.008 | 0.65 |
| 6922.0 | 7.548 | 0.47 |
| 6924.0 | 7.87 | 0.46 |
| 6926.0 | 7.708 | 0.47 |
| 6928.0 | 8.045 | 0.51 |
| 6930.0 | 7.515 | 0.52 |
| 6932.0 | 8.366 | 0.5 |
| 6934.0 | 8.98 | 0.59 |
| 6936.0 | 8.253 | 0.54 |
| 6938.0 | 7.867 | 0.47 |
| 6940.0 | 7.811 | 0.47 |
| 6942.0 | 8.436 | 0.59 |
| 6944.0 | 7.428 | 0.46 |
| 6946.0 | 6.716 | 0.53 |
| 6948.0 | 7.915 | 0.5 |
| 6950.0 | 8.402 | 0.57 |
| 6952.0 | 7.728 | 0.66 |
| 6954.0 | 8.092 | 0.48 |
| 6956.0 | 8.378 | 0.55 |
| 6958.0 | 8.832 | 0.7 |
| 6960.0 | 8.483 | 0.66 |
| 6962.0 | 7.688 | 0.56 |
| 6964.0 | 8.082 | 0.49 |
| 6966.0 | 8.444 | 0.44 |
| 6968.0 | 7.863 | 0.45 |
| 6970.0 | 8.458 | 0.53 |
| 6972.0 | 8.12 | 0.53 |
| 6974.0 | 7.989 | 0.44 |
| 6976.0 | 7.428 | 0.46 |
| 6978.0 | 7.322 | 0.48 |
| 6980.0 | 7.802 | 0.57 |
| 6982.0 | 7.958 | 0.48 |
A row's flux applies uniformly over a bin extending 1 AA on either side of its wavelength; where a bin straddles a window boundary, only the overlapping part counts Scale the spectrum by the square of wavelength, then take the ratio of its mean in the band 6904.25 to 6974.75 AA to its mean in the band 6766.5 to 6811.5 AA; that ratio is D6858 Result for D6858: 1.1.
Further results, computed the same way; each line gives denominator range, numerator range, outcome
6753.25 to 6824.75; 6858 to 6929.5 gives 1.08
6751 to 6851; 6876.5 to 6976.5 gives 1.09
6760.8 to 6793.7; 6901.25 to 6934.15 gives 1.11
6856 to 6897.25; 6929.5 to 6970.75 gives 1.07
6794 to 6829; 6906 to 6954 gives 1.10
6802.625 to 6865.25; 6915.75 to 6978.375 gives 1.07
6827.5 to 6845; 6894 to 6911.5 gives 1.04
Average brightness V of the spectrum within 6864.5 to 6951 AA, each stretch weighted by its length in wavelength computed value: 7.94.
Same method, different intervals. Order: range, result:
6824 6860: 7.97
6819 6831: 7.93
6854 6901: 7.72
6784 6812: 7.45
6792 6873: 7.69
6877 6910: 7.99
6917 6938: 8.09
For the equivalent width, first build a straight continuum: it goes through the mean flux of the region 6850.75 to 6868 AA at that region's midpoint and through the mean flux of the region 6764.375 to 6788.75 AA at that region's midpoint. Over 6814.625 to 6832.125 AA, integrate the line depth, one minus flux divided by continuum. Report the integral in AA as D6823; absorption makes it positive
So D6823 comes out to -0.96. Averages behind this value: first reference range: 7.56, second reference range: 7.67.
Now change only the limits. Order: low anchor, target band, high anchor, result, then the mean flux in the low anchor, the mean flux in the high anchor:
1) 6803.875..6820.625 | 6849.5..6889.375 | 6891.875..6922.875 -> -0.35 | 7.42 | 8.05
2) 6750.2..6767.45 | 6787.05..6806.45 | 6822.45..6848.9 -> 0.65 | 7.55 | 7.93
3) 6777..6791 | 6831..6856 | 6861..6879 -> -1.03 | 7.57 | 7.59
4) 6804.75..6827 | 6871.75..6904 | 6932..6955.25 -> 0.31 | 7.64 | 7.99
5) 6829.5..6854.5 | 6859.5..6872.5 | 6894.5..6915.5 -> 0.70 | 7.95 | 8.11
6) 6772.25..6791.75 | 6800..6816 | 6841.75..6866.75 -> 0.45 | 7.61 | 7.77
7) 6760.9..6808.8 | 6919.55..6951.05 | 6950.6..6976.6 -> 0.43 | 7.5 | 8.14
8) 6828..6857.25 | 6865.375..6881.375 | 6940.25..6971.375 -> 0.36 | 7.94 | 8.06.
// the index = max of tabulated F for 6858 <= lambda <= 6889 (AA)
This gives 9.137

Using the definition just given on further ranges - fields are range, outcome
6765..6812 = 9.955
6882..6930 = 8.789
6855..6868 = 7.78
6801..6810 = 8.323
